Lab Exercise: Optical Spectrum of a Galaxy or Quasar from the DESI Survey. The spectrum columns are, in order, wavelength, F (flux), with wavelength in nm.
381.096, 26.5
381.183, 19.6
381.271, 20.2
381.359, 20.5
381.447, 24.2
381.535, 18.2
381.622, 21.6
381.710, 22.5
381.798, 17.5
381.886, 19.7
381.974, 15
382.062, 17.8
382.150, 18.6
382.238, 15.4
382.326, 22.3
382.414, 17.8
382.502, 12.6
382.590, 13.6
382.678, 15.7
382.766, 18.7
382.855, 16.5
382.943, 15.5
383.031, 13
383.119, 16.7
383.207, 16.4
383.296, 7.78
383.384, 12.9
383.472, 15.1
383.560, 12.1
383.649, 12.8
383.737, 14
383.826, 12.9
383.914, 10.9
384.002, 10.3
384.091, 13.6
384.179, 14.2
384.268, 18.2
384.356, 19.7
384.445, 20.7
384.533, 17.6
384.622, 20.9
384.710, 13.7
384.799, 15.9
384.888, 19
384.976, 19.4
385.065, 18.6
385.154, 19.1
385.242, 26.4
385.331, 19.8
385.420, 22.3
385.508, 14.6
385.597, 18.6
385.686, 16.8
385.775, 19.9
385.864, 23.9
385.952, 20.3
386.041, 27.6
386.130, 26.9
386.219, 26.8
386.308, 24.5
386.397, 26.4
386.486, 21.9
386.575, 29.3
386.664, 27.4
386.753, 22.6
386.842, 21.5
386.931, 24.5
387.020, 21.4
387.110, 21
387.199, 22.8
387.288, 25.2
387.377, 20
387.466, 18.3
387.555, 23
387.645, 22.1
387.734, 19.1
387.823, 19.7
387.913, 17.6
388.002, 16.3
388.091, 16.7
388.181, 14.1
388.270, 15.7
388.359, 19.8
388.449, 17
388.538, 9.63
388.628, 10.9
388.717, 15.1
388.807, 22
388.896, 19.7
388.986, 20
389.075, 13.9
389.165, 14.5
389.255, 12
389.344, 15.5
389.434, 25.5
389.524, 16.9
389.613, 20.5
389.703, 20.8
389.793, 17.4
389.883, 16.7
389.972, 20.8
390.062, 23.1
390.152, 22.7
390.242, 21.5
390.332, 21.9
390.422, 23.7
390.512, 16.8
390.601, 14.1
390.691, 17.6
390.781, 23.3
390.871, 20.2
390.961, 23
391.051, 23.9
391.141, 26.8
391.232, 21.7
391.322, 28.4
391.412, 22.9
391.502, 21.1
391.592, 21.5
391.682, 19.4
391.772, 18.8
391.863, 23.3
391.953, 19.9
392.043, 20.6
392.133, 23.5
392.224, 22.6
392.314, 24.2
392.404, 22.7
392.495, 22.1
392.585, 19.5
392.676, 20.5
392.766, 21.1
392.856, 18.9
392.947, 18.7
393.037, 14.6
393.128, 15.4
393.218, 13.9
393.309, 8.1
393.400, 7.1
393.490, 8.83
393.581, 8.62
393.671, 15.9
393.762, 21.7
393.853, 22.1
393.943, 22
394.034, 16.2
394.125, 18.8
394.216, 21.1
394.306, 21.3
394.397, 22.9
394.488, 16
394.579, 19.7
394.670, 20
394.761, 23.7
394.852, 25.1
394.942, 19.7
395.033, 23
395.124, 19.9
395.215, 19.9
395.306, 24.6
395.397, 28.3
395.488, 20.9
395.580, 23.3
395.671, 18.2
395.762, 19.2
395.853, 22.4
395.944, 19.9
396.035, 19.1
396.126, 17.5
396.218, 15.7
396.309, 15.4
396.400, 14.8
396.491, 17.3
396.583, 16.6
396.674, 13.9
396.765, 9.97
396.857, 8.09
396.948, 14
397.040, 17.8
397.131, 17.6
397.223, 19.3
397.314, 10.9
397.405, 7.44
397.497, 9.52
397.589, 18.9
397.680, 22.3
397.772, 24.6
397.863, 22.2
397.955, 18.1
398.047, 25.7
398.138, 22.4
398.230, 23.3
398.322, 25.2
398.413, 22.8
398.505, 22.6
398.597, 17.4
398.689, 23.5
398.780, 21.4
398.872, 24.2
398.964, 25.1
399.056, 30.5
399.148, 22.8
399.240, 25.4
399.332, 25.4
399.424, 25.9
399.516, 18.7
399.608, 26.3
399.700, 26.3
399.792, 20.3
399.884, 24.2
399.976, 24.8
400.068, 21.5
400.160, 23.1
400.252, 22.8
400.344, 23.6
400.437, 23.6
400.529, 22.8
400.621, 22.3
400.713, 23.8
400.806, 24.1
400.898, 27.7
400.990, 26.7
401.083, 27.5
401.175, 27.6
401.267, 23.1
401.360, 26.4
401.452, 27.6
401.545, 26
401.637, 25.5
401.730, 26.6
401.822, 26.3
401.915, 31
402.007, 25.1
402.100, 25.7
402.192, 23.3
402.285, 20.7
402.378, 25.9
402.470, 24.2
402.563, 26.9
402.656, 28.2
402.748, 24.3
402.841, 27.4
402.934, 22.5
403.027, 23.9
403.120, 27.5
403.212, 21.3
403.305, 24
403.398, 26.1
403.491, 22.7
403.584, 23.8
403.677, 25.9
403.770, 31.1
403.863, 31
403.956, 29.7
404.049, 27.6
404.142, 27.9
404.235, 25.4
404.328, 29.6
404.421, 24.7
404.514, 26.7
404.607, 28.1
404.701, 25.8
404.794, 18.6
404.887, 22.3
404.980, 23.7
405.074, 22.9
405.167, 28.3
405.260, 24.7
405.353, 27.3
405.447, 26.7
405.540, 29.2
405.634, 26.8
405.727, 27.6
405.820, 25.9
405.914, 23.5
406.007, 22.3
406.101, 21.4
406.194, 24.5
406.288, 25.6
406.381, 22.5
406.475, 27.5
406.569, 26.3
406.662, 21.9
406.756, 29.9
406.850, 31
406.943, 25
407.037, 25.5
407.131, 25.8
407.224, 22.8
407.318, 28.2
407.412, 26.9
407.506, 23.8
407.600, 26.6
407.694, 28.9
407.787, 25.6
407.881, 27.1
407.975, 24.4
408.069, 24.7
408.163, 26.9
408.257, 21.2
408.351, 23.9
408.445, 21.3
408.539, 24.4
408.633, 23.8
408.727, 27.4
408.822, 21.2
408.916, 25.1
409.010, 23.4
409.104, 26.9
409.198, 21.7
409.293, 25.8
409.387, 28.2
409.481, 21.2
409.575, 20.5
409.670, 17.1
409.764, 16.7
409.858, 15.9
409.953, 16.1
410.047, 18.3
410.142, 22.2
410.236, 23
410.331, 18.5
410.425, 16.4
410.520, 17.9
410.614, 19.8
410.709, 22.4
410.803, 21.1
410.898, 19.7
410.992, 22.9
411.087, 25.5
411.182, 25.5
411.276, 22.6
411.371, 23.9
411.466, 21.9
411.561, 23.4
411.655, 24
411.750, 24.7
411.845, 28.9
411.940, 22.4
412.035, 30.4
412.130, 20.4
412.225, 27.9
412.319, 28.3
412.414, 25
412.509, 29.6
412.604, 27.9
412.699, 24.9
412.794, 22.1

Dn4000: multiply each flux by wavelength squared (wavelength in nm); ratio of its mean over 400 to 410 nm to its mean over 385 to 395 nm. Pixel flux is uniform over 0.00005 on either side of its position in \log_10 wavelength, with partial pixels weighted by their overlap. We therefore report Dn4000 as 1.3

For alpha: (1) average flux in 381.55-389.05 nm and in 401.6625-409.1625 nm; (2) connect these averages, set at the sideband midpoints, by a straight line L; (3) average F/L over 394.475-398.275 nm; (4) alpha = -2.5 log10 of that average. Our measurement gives 0.19 mag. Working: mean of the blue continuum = 18.5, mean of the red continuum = 25.5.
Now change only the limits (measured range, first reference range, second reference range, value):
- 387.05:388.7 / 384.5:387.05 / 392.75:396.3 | 0.15 mag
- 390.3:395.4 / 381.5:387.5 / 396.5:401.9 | 0.03 mag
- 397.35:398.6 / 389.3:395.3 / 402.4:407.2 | 0.12 mag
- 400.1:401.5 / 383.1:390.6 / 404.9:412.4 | -0.12 mag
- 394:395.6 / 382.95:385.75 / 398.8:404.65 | 0.02 mag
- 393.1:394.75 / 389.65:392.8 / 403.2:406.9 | 0.31 mag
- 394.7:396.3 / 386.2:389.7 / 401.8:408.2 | 0.07 mag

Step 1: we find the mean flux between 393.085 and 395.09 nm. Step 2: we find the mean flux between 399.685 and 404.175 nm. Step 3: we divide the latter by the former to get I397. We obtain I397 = 1.42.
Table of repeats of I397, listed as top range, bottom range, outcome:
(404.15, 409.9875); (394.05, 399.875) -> 1.22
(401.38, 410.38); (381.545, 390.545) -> 1.33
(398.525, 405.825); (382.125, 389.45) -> 1.38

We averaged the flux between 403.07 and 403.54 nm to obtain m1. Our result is 24.3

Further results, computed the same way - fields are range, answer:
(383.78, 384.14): 12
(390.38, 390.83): 19.1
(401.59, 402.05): 26.9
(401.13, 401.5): 26.1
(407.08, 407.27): 24.4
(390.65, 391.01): 21.1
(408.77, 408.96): 23.1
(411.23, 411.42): 23.2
